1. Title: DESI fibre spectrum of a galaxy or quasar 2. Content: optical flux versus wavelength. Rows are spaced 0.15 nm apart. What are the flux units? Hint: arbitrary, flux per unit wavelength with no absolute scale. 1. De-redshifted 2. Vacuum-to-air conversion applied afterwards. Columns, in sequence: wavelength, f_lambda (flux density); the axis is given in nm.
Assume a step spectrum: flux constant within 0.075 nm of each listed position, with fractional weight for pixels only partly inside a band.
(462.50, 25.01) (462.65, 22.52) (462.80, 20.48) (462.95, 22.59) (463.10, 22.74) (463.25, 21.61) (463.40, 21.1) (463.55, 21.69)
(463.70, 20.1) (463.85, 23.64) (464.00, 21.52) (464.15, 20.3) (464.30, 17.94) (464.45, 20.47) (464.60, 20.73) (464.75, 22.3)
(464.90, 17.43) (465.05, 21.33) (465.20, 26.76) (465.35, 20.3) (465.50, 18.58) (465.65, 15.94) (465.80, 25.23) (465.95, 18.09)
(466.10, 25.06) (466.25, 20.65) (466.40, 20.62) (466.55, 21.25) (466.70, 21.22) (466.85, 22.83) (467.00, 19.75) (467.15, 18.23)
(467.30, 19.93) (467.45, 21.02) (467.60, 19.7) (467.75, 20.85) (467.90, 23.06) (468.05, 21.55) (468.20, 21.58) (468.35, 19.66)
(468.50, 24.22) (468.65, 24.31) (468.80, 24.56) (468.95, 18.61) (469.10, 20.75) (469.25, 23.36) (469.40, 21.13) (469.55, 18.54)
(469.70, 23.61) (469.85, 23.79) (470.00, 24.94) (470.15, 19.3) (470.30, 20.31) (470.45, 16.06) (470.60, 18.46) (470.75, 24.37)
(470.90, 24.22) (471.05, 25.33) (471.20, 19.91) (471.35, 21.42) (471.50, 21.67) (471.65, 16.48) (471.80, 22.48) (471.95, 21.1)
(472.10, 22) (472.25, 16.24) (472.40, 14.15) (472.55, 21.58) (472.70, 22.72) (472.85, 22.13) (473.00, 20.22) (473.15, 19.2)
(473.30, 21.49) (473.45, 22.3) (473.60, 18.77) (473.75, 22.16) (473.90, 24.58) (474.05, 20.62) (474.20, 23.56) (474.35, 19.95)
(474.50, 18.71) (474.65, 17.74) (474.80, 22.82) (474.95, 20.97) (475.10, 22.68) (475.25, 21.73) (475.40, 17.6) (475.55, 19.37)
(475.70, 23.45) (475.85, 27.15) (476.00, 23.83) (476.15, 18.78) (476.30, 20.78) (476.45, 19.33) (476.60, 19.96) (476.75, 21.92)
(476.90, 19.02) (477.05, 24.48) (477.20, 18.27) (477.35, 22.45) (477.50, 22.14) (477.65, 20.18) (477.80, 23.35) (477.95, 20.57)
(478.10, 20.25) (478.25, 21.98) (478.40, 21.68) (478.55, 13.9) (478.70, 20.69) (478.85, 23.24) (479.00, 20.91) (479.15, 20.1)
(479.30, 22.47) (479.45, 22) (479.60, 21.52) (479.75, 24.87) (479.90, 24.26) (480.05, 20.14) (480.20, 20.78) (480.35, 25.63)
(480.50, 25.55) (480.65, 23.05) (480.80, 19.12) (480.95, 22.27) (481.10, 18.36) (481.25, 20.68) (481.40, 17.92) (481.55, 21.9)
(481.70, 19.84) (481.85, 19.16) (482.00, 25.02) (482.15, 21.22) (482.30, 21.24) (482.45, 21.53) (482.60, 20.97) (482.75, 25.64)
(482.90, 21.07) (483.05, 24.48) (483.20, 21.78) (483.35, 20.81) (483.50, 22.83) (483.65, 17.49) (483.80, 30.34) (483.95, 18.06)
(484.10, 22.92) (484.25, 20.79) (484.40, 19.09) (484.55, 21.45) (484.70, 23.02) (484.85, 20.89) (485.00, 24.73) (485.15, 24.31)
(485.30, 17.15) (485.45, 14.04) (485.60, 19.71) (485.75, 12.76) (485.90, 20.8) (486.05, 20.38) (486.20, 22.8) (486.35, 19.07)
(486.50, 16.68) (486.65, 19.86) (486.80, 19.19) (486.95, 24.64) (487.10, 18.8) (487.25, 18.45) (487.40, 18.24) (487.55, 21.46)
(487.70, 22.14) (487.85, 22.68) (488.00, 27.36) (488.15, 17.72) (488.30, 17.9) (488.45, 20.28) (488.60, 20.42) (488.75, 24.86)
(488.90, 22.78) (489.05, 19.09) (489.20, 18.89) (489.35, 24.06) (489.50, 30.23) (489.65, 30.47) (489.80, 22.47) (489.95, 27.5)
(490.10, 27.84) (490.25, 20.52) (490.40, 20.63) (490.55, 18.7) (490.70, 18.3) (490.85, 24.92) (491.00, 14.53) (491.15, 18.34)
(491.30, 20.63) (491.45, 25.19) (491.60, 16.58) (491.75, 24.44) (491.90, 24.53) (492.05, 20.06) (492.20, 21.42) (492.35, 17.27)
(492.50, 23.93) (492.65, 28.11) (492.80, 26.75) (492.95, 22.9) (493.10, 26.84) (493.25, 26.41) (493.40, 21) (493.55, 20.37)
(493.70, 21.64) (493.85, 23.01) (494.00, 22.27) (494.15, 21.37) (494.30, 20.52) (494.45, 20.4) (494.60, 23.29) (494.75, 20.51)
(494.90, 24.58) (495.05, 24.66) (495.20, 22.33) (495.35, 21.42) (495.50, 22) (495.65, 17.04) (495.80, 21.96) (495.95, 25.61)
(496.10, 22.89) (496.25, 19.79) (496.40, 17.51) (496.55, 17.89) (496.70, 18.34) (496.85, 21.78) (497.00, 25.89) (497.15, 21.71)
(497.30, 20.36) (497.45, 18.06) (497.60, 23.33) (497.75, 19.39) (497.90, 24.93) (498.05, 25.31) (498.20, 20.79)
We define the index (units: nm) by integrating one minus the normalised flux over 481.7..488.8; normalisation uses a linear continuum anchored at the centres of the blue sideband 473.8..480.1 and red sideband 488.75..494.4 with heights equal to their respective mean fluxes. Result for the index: 0.34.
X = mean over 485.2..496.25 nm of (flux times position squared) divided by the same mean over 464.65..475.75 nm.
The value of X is 1.12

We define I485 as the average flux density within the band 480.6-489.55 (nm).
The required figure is 21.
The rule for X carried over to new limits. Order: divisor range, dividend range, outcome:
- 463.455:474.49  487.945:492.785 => 1.15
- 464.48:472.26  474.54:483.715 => 1.06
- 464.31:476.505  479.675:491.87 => 1.08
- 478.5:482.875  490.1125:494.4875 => 1.06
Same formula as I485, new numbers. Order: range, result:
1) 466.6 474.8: 21.1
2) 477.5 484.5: 21.6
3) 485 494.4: 21.6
